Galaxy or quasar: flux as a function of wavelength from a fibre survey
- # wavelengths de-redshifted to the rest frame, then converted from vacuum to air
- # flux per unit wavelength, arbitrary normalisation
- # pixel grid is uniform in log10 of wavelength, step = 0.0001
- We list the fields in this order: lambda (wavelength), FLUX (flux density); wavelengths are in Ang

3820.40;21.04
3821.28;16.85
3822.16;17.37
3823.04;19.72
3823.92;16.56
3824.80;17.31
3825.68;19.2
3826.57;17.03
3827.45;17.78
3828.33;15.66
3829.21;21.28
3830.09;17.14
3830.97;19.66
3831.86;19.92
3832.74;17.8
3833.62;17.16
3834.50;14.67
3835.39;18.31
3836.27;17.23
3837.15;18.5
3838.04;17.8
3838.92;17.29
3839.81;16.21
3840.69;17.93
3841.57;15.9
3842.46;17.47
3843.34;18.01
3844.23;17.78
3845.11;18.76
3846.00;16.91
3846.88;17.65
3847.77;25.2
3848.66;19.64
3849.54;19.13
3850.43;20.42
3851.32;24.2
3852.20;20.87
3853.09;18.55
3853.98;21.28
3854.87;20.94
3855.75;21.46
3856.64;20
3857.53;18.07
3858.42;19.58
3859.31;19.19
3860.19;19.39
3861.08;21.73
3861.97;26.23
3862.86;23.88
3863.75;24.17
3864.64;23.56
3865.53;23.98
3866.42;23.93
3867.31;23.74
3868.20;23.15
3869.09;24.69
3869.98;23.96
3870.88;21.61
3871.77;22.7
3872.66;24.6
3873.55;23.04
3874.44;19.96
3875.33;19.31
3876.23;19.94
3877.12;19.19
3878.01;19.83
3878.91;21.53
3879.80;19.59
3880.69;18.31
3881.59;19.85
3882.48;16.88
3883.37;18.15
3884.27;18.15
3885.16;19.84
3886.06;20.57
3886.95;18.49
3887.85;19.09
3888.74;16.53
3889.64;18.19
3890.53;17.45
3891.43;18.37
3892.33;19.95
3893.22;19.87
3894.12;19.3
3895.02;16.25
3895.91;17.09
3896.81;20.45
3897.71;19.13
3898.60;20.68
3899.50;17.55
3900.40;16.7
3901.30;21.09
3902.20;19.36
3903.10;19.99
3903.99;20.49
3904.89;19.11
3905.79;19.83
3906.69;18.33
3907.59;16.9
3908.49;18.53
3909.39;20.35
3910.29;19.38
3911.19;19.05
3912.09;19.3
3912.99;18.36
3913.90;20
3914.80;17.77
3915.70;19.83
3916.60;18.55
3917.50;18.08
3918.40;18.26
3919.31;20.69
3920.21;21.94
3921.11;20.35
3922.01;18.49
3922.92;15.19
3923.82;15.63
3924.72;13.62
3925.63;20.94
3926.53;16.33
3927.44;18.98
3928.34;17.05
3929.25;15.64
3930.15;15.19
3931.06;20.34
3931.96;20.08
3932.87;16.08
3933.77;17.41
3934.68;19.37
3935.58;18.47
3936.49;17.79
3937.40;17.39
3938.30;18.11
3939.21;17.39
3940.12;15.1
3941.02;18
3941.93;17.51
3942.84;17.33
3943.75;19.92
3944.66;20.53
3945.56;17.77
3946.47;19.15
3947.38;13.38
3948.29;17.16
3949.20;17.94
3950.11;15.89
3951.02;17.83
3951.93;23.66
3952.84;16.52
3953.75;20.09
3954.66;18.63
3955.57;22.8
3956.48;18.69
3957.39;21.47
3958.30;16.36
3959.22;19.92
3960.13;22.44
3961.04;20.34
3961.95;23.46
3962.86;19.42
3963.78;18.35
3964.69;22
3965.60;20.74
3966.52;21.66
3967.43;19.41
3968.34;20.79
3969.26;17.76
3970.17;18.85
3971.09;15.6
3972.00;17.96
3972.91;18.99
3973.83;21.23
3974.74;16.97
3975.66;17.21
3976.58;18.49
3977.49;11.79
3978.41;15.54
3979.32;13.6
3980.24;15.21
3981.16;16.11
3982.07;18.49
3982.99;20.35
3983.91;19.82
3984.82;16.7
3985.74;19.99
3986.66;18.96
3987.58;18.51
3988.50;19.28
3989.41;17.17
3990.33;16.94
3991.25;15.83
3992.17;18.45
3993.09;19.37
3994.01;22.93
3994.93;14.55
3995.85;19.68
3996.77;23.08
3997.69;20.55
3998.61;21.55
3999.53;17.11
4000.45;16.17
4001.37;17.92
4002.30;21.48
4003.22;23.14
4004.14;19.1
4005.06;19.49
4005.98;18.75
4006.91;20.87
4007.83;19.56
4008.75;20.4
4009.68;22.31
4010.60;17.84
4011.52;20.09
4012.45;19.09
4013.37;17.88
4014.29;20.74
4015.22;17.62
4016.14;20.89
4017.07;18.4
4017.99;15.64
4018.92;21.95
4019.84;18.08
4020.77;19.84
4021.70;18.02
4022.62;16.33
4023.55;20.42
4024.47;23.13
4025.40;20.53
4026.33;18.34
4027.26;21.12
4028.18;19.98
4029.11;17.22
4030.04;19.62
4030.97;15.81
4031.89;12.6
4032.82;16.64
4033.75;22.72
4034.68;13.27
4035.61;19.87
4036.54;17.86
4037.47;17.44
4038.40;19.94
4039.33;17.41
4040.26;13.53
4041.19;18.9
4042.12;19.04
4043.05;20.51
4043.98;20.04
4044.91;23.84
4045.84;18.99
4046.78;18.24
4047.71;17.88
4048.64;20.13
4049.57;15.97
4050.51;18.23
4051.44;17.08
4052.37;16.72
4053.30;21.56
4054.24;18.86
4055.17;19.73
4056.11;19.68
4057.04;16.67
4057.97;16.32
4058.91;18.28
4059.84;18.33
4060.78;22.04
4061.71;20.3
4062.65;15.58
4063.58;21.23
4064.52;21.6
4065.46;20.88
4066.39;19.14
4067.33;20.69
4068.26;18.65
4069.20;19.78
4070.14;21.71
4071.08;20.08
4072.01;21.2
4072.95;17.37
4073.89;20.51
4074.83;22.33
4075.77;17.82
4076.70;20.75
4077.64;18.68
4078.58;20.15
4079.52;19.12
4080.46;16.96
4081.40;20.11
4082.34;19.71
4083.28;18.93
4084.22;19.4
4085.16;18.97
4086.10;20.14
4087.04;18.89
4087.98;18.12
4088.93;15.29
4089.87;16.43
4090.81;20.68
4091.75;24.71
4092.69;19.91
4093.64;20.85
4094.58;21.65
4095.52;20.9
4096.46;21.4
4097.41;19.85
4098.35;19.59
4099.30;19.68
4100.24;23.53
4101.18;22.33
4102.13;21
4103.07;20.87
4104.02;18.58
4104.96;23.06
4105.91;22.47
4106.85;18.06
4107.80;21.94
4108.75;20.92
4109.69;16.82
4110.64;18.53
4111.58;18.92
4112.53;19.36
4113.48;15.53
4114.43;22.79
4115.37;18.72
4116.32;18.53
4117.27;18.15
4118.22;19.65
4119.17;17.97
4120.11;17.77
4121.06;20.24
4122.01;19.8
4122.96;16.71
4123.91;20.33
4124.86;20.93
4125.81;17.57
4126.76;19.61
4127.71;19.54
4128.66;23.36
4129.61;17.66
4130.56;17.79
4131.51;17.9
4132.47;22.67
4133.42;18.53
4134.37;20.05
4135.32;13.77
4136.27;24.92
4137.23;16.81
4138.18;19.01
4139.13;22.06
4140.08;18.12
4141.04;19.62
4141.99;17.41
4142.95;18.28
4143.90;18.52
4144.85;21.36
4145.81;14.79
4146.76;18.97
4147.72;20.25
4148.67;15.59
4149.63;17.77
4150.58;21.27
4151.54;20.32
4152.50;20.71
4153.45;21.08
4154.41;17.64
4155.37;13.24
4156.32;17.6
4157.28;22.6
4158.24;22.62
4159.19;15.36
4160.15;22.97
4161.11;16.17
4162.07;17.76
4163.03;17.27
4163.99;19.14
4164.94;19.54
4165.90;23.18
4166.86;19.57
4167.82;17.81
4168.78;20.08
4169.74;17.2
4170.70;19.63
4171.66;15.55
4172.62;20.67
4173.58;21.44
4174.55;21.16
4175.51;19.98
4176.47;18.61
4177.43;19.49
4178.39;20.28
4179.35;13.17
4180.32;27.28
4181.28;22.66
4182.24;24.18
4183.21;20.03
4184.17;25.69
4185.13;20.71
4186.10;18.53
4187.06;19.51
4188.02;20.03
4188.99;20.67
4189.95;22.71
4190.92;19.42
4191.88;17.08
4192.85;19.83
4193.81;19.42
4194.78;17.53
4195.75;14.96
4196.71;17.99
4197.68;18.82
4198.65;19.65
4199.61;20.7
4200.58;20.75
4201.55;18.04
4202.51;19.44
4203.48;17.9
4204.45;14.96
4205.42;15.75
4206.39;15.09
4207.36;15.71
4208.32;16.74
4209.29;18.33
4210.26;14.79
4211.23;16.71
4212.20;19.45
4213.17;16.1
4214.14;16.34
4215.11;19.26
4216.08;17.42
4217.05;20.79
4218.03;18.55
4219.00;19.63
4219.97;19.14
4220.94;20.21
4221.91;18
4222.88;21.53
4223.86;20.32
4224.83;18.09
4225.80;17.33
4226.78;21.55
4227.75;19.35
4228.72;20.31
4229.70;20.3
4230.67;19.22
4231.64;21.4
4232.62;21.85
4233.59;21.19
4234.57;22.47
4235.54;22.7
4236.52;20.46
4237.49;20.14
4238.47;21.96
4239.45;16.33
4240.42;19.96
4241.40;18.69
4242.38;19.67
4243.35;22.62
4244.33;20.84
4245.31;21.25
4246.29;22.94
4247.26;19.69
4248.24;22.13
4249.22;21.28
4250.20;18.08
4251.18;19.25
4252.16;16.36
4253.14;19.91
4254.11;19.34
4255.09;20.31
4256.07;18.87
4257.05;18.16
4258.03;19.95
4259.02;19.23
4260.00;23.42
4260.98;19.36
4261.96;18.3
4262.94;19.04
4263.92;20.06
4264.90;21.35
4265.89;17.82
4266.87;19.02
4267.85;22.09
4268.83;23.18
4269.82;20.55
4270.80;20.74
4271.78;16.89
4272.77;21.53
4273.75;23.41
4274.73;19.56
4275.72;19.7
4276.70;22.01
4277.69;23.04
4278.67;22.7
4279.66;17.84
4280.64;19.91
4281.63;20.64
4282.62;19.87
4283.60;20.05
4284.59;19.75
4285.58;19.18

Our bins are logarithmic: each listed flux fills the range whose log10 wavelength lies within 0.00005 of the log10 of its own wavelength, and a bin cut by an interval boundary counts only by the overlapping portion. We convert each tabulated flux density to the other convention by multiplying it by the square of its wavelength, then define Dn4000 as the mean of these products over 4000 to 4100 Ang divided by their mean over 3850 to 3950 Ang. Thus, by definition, 1.1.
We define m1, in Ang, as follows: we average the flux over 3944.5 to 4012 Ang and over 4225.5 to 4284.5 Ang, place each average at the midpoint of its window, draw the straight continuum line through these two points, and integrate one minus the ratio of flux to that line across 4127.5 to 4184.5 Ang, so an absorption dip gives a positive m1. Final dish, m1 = 1.0 Ang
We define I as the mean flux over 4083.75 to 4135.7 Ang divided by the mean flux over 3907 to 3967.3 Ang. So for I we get 1.05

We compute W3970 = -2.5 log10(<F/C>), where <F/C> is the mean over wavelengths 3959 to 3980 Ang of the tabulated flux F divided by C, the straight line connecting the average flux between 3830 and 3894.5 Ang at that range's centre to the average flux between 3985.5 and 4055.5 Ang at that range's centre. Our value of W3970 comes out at 0.028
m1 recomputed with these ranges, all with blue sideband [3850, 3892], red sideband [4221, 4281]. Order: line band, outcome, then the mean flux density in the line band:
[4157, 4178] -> 1.0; 19.4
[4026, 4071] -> 3.9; 18.8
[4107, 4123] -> 1.1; 19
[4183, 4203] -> 0.7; 19.6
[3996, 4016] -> 0.8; 19.8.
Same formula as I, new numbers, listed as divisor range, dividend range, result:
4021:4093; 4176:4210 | 1.01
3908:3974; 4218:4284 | 1.08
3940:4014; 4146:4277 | 1.04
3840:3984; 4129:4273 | 1.01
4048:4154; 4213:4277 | 1.03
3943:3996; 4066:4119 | 1.07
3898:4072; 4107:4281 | 1.04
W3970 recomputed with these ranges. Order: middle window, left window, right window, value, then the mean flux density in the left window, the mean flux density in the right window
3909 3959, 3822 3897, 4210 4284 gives 0.08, 19.6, 19.9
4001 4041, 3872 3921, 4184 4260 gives 0.02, 19.3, 19.3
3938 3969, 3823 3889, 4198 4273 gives 0.03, 19.8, 19.4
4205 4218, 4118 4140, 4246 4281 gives 0.16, 19.3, 20.2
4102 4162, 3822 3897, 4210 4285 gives 0.04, 19.6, 19.9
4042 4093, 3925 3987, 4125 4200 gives -0.02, 18.4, 19.4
